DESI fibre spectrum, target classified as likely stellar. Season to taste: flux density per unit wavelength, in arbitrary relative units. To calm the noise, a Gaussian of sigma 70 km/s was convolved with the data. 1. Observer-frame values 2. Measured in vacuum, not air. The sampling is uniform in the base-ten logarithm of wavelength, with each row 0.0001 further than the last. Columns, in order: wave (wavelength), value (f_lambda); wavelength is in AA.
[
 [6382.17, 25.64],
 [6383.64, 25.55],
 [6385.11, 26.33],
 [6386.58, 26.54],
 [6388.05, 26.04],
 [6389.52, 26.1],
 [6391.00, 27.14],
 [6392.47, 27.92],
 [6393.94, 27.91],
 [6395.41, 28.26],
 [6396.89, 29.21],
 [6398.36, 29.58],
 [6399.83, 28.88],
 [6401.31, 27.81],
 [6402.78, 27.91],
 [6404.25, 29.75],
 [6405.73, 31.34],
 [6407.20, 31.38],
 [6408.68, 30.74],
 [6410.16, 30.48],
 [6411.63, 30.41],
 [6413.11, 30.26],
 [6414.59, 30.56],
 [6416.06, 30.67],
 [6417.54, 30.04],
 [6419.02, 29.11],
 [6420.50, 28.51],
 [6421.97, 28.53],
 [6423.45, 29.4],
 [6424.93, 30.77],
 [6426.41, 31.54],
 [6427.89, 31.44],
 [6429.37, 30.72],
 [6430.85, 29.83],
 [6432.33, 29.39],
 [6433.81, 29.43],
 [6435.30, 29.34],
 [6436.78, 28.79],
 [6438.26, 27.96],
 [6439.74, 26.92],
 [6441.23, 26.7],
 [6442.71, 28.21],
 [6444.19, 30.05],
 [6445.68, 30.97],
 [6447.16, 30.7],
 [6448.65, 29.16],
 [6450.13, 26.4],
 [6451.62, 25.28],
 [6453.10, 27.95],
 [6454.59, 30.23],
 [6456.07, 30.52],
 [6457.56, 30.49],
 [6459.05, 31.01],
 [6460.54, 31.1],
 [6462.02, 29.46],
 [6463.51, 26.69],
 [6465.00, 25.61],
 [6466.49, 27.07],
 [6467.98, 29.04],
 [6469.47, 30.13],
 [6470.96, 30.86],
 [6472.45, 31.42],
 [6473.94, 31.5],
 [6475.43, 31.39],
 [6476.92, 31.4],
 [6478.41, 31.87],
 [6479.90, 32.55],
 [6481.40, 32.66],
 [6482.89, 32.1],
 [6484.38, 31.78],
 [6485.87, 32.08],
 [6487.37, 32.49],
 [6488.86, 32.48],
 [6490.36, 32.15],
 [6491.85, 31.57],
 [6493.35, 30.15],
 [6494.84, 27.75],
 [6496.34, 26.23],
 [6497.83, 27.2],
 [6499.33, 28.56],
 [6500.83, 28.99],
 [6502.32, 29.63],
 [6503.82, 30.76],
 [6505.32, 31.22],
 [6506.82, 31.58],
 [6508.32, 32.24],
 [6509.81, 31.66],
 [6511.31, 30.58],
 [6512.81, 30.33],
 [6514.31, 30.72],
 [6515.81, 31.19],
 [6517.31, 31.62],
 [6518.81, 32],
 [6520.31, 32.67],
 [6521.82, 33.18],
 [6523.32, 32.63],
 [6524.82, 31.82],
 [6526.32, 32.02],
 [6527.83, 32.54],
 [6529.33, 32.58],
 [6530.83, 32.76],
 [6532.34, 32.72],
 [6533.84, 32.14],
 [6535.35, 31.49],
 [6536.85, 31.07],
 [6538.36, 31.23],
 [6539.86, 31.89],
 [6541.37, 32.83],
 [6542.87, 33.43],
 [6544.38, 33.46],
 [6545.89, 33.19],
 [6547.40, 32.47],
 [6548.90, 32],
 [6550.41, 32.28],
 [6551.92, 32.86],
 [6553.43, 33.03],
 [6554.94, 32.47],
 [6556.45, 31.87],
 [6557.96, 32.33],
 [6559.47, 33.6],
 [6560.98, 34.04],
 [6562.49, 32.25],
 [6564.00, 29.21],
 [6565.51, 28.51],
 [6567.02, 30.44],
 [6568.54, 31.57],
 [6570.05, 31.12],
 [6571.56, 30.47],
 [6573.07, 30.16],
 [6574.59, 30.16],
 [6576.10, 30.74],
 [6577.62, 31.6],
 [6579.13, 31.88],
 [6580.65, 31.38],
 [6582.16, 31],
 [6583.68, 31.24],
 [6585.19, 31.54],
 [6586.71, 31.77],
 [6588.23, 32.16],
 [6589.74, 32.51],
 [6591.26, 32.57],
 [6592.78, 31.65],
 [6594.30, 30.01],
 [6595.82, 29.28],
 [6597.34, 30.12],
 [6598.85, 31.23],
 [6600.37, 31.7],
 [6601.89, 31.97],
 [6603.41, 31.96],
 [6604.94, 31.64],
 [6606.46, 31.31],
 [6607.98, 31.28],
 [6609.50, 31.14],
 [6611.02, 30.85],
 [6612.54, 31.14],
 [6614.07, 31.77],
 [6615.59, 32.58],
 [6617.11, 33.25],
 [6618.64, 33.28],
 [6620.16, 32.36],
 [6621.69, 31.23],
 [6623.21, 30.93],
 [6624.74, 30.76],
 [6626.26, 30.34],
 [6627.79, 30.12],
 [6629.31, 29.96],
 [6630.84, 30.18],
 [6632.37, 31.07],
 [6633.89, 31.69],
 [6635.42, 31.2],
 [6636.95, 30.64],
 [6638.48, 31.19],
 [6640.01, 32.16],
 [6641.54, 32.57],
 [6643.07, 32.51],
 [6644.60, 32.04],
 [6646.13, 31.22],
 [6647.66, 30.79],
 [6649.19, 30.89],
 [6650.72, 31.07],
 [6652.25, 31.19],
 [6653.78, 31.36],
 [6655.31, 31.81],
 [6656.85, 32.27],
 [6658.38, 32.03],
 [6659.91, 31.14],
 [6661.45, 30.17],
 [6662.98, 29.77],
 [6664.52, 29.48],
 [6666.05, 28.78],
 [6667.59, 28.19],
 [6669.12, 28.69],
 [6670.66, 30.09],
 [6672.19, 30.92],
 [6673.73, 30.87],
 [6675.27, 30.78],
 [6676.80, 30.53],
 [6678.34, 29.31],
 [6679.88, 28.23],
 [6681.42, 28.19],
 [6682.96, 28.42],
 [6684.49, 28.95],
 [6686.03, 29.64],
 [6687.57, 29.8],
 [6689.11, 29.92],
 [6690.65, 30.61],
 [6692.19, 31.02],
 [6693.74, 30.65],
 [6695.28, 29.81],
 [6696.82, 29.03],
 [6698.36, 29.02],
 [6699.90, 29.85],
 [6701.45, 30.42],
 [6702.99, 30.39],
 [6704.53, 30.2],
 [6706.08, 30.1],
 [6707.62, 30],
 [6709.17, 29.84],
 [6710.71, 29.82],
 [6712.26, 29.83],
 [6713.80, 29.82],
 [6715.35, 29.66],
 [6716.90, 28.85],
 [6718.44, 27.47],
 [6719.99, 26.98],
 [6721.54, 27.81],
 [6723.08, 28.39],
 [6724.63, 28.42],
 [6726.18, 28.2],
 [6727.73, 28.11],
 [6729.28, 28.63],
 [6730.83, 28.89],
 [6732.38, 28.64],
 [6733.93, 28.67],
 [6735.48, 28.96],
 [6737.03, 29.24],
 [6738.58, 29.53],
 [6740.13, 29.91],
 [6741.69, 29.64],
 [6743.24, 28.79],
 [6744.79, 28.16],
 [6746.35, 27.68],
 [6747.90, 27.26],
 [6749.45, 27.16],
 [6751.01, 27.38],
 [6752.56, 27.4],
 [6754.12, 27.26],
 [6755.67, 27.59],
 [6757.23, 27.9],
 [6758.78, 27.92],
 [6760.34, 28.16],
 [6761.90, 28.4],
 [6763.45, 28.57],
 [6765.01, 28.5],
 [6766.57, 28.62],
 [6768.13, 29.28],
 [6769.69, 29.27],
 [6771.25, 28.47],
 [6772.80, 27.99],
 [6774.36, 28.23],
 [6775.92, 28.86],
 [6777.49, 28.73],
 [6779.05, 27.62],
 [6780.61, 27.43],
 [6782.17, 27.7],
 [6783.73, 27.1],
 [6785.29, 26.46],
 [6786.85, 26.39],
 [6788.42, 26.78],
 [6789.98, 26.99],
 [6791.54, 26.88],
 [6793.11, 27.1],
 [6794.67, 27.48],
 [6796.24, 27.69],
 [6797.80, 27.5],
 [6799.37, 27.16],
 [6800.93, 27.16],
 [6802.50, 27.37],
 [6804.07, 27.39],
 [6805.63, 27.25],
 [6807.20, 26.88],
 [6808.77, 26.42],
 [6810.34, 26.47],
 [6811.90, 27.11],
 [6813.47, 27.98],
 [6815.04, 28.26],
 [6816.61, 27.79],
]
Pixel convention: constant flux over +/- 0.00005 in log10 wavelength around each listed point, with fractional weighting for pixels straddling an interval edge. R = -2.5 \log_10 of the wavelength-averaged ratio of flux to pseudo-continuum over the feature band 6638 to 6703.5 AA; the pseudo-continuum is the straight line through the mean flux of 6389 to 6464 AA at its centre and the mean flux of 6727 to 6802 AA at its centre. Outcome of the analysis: -0.073 mag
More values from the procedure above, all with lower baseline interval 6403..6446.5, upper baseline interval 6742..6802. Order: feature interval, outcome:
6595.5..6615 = -0.09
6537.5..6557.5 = -0.12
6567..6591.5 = -0.09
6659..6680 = -0.06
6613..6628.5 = -0.11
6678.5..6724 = -0.05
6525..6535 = -0.11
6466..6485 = -0.06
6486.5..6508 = -0.03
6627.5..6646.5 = -0.10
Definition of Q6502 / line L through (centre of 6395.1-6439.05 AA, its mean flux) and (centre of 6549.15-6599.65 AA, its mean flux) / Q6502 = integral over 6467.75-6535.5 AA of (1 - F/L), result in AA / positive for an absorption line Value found -1.30 AA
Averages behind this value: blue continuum 29.7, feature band 31.2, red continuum 31.4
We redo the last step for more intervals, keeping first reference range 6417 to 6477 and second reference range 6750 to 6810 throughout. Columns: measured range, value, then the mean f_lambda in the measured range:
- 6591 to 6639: -4.63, 31.2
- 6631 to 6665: -3.54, 31.3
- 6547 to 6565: -2.19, 32.3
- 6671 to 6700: -1.68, 29.8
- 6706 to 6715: -0.60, 29.9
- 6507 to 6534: -2.76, 32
